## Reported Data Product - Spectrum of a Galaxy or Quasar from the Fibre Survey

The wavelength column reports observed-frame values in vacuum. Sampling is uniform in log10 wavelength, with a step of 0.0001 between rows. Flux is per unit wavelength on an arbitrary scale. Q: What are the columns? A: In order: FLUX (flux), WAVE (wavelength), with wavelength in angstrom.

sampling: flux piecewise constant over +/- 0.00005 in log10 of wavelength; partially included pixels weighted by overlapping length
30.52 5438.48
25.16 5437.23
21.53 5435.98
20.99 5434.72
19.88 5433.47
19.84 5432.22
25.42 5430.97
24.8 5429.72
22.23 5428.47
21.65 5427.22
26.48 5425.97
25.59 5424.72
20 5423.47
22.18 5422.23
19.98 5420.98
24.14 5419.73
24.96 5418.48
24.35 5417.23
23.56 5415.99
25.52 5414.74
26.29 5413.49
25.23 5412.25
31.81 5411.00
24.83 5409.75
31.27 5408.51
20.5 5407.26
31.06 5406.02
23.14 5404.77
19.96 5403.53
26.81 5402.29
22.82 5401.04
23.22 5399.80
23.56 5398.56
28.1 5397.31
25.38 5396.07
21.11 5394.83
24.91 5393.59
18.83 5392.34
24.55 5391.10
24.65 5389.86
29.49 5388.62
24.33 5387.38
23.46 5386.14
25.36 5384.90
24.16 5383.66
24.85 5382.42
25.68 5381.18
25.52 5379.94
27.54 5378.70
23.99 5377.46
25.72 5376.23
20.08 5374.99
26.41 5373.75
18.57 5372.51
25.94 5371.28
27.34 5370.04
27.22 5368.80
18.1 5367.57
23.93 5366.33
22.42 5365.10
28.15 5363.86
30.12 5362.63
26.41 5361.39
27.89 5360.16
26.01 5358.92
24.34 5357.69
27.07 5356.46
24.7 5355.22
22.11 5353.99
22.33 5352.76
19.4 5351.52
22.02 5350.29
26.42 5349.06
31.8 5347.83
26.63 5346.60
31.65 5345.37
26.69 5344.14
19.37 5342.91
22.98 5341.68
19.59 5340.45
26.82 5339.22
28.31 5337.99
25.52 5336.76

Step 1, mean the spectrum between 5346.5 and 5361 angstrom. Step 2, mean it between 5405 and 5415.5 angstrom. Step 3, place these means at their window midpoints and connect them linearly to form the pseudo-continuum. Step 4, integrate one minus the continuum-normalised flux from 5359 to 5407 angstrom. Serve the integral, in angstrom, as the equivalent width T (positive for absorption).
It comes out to 2.26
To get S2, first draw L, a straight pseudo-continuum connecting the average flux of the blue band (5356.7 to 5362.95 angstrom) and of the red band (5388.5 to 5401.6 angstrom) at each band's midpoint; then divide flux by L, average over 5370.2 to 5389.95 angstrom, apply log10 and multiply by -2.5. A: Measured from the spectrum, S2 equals 0.02 mag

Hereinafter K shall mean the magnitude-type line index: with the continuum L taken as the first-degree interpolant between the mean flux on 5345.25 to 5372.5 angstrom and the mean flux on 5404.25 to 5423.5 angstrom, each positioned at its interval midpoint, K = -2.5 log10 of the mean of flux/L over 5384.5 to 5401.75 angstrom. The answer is 0.04 mag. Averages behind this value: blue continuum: 25.3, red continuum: 25.1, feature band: 24.3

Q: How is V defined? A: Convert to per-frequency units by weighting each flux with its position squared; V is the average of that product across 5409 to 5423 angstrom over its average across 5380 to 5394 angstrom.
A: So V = 1.02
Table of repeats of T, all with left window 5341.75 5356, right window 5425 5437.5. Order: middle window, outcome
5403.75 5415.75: -1.5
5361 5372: -0.5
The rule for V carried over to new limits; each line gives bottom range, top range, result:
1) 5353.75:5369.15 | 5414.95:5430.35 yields 0.95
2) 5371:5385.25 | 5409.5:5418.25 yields 1.08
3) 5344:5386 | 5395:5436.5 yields 0.98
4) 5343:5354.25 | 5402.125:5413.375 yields 1.05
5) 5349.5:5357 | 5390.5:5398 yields 1.05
